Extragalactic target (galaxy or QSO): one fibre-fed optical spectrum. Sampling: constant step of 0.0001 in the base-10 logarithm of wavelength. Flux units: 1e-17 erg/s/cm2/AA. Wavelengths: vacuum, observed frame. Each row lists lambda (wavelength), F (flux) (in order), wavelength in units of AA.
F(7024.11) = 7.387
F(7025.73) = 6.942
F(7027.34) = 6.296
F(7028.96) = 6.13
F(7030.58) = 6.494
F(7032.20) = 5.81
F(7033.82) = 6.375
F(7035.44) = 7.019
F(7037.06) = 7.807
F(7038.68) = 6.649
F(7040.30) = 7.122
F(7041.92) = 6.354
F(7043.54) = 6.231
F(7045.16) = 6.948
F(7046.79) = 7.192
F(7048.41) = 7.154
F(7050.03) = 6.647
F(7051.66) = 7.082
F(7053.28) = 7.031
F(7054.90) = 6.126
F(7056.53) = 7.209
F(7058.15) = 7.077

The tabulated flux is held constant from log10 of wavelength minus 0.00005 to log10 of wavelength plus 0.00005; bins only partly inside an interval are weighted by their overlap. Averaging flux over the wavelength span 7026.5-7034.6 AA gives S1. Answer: 6.23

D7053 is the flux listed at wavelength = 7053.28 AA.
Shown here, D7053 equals 7.031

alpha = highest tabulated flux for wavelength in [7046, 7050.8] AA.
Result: 7.192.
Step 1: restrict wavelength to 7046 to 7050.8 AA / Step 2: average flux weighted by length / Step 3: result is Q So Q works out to 7.01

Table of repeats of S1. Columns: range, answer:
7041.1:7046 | 6.51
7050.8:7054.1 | 7.05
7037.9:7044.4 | 6.6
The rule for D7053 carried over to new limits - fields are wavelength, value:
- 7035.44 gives 7.019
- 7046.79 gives 7.192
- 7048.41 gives 7.154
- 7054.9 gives 6.126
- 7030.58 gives 6.494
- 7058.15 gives 7.077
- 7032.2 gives 5.81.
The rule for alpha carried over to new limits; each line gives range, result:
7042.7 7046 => 6.948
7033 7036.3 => 7.019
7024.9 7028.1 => 6.942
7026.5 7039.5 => 7.807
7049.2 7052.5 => 7.082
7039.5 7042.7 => 7.122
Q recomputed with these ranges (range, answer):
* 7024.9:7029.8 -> 6.46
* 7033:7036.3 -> 6.71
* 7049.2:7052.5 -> 6.87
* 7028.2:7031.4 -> 6.31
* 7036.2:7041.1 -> 7.19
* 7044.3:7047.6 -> 7.05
